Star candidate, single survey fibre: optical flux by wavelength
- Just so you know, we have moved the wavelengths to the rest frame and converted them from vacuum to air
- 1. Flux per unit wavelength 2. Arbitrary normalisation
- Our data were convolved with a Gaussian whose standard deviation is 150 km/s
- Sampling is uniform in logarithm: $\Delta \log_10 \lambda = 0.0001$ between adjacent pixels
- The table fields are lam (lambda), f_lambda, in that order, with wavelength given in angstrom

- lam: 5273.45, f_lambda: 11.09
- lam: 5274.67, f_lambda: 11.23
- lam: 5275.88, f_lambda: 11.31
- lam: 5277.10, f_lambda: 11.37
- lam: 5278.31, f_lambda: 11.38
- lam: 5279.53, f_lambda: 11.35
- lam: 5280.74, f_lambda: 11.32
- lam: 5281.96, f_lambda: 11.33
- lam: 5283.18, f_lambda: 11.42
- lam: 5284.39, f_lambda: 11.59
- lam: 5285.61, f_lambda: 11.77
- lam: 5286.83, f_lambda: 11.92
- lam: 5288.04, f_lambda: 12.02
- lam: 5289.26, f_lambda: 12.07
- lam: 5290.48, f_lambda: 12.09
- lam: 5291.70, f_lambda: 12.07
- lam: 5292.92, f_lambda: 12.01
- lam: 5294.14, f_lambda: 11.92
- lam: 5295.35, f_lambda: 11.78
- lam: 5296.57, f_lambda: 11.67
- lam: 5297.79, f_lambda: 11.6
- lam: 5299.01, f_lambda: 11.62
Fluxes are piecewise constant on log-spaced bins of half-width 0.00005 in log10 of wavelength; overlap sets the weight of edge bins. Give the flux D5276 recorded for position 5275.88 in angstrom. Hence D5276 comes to 11.31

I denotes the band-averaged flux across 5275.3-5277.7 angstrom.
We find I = 11.3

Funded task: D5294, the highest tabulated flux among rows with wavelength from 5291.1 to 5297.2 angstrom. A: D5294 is 12.07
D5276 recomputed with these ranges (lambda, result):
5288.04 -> 12.02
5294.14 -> 11.92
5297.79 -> 11.6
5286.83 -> 11.92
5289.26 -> 12.07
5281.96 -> 11.33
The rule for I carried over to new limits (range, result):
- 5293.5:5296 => 11.9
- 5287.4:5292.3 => 12.1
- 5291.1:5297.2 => 11.9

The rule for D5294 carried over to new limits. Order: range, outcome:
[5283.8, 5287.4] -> 11.92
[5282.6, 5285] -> 11.59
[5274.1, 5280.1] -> 11.38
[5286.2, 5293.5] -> 12.09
